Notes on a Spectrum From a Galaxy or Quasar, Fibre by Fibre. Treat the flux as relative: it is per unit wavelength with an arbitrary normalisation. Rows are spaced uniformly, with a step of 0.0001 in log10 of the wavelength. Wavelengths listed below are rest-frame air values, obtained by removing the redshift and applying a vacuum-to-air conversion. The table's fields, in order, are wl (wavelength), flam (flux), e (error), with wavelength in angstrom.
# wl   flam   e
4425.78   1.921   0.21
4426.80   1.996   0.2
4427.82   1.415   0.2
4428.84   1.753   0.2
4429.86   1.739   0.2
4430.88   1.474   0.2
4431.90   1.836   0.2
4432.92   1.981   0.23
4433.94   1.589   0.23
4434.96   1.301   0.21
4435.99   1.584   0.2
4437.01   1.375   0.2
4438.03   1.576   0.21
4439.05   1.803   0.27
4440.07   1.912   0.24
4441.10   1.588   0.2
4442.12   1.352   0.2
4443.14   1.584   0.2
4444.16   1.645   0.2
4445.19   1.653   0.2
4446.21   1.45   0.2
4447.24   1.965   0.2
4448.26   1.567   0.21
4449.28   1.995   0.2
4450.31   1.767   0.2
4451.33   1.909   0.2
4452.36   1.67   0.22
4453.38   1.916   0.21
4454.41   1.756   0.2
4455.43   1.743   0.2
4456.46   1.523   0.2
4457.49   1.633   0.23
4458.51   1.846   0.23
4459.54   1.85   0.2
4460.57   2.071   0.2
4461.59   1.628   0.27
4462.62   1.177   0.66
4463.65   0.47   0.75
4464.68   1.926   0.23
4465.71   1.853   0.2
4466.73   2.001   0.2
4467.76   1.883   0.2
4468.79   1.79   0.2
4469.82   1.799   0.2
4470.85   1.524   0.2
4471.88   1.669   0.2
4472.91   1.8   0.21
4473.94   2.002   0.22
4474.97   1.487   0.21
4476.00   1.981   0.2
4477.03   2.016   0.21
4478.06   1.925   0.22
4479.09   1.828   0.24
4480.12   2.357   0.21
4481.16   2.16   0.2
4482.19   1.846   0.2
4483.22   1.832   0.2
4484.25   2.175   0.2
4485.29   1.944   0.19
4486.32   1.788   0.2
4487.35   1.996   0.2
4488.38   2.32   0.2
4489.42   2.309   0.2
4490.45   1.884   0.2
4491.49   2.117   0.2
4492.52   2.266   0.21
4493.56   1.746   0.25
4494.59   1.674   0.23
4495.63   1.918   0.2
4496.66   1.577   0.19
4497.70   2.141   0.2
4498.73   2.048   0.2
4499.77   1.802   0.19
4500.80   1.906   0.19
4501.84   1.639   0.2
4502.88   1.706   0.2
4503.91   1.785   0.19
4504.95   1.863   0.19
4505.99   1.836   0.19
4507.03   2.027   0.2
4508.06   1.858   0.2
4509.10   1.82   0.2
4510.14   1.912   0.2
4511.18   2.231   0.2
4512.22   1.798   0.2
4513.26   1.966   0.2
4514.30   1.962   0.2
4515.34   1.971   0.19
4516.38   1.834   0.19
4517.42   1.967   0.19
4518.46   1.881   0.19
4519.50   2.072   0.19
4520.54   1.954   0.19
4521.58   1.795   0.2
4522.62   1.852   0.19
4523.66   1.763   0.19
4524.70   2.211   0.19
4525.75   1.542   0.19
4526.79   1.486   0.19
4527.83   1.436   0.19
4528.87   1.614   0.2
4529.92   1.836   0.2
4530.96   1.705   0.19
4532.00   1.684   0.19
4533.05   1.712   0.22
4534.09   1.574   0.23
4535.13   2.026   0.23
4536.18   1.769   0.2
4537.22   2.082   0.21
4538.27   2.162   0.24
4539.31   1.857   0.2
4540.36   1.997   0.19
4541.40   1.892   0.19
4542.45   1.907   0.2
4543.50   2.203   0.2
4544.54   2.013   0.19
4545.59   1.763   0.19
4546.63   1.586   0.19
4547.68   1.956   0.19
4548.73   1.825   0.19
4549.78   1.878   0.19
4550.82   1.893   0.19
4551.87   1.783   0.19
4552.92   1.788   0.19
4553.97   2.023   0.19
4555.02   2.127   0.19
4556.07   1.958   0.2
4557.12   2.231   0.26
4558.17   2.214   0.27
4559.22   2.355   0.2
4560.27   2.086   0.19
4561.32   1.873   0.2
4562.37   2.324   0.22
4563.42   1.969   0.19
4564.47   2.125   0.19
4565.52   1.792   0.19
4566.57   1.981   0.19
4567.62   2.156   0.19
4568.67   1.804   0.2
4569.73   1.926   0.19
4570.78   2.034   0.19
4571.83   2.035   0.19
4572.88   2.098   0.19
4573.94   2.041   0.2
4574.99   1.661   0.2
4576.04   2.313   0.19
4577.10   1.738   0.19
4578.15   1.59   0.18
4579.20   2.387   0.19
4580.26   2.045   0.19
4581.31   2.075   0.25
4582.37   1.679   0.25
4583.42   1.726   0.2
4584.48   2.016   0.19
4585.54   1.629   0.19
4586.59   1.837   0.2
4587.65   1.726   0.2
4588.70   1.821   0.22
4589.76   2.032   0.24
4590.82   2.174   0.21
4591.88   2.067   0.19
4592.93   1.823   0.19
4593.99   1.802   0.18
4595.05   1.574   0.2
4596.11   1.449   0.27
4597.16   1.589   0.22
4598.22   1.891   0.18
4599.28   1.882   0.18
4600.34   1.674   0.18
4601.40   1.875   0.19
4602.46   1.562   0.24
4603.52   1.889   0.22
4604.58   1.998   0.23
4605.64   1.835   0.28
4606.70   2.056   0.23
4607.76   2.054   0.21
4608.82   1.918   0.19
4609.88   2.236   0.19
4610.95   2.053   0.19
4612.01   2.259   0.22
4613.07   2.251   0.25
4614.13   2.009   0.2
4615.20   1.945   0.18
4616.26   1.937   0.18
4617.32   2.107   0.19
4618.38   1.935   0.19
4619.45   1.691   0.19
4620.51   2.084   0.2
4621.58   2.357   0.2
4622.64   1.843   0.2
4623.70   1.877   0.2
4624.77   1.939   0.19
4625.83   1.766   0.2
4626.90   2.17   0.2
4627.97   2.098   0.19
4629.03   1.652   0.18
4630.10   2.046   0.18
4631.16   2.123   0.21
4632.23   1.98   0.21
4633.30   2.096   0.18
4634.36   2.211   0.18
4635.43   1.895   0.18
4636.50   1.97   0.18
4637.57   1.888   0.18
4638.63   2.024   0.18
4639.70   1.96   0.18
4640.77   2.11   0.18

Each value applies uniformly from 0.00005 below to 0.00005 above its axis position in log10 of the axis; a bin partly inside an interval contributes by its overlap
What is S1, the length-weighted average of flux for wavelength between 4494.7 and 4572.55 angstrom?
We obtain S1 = 1.91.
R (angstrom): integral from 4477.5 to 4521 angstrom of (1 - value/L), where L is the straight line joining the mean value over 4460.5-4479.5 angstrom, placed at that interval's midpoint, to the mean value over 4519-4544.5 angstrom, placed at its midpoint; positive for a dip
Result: -4.1 angstrom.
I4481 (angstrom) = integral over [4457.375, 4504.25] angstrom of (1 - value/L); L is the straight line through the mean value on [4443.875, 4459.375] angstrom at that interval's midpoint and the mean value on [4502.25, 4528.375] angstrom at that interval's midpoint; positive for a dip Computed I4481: -1.5 angstrom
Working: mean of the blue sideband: 1.74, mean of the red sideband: 1.86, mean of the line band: 1.85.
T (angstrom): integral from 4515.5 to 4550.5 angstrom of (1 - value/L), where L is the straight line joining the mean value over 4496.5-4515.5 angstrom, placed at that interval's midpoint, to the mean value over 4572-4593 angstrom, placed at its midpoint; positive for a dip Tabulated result 1.1 angstrom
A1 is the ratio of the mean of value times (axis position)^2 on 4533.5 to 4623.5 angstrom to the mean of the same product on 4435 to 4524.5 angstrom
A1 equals 1.11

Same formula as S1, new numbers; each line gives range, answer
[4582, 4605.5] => 1.81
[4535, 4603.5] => 1.92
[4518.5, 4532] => 1.77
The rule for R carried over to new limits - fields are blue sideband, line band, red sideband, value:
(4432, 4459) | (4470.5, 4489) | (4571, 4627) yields -2.1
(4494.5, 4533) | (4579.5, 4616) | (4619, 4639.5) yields 0.9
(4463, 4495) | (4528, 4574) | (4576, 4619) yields -1.1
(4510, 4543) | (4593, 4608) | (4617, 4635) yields 1.3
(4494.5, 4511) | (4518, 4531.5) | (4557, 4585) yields 0.9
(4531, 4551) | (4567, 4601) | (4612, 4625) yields 1.2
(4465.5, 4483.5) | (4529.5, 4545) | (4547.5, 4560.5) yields 0.7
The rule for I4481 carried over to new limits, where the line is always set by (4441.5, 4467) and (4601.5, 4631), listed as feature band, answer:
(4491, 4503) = -0.9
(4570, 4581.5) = -0.5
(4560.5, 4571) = -0.6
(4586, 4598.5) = 0.8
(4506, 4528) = -1.0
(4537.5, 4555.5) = -0.7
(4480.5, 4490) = -1.7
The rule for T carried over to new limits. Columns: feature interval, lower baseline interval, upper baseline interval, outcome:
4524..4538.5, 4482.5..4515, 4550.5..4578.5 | 1.5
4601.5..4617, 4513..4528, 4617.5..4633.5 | -0.3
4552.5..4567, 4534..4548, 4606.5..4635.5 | -0.9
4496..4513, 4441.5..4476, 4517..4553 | -0.8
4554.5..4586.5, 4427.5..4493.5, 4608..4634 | -0.9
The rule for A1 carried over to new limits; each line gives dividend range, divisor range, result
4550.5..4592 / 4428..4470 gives 1.24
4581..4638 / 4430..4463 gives 1.23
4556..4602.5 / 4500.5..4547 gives 1.06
